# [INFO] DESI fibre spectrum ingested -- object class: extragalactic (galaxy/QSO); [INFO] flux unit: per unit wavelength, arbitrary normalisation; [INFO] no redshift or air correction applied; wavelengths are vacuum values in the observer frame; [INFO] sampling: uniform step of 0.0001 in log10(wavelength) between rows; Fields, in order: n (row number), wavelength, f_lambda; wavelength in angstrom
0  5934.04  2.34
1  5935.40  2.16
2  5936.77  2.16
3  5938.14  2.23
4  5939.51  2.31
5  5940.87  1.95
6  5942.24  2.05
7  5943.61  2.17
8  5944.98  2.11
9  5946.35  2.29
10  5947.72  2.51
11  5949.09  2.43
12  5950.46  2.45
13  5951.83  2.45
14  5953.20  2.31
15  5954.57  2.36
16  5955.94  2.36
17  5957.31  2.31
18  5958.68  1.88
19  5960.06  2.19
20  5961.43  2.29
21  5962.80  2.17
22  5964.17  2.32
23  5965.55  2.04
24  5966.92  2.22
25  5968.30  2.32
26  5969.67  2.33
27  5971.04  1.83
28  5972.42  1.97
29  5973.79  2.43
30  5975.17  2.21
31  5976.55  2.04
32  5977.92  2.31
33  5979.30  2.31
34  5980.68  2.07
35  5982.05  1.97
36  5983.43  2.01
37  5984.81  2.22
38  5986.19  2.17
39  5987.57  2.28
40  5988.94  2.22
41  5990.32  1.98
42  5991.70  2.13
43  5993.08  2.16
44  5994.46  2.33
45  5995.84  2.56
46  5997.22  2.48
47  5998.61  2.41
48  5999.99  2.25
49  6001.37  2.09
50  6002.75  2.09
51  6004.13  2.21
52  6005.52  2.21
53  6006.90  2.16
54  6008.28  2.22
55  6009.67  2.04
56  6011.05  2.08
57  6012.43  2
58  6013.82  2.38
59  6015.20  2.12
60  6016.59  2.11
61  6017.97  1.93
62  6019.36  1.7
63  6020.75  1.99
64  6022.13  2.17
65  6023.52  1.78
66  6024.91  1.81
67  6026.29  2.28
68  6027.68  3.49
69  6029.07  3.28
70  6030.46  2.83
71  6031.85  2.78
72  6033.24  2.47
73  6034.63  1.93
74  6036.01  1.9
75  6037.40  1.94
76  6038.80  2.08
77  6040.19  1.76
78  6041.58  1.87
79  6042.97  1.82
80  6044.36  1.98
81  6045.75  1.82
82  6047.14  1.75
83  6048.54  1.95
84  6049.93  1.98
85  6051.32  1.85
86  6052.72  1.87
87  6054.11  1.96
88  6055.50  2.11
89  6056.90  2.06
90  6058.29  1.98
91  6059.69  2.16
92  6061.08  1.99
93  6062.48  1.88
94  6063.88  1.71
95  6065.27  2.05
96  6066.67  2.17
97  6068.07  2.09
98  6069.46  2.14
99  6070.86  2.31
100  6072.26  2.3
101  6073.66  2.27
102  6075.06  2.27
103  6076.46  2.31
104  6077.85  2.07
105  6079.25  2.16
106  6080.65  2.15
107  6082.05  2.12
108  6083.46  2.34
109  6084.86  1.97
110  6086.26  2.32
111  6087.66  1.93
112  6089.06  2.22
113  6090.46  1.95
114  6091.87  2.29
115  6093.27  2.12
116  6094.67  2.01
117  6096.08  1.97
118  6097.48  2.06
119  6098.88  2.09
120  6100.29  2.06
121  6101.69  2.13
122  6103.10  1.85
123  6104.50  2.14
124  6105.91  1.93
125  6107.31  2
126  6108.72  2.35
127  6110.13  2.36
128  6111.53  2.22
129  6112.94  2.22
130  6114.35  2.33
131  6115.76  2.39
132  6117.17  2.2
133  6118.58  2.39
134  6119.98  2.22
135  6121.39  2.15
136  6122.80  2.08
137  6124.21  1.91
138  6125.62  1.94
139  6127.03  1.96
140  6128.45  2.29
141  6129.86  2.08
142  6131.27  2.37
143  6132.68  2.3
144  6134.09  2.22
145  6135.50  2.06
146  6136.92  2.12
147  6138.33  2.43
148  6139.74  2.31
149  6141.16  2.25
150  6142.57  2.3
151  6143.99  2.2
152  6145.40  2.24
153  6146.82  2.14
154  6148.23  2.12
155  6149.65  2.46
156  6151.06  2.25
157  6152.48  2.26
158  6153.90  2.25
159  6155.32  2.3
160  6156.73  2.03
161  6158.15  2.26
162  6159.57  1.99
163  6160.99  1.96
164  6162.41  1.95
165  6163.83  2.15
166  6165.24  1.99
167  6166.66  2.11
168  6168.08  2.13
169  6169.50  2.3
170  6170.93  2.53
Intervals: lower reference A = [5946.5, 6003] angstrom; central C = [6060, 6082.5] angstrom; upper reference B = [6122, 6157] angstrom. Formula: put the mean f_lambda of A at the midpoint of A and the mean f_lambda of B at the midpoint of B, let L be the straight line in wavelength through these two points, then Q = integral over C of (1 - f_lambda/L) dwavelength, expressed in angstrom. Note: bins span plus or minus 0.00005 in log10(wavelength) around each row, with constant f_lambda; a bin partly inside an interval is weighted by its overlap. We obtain 0.9 angstrom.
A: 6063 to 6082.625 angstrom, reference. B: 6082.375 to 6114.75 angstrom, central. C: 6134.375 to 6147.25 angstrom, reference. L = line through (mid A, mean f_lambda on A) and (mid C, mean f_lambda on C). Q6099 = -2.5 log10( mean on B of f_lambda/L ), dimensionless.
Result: 0.029 mag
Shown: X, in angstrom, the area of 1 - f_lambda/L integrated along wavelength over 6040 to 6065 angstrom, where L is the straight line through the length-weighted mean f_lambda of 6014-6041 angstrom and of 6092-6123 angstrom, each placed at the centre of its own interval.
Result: 3.22 angstrom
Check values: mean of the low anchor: 2.23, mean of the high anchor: 2.15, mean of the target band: 1.92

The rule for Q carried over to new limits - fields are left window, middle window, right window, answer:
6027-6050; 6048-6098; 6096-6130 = 2.1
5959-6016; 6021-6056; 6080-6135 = 0.5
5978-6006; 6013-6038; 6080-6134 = -0.9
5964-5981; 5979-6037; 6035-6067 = -4.4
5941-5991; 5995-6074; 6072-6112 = 1.3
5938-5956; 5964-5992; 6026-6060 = 1.0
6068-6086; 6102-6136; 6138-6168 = 0.4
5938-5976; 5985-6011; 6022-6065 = -0.6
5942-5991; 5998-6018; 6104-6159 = 0.5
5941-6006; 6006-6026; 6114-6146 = 1.6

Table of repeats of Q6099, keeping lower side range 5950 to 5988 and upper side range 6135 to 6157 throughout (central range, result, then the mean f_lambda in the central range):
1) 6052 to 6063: 0.11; 2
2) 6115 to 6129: 0.04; 2.15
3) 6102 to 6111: 0.06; 2.11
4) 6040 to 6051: 0.19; 1.87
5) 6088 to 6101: 0.07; 2.08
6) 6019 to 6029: -0.02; 2.26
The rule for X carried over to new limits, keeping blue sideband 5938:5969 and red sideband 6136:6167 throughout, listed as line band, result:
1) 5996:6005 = -0.2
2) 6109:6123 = -0.4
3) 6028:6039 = -1.1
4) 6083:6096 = 0.5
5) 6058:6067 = 0.9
